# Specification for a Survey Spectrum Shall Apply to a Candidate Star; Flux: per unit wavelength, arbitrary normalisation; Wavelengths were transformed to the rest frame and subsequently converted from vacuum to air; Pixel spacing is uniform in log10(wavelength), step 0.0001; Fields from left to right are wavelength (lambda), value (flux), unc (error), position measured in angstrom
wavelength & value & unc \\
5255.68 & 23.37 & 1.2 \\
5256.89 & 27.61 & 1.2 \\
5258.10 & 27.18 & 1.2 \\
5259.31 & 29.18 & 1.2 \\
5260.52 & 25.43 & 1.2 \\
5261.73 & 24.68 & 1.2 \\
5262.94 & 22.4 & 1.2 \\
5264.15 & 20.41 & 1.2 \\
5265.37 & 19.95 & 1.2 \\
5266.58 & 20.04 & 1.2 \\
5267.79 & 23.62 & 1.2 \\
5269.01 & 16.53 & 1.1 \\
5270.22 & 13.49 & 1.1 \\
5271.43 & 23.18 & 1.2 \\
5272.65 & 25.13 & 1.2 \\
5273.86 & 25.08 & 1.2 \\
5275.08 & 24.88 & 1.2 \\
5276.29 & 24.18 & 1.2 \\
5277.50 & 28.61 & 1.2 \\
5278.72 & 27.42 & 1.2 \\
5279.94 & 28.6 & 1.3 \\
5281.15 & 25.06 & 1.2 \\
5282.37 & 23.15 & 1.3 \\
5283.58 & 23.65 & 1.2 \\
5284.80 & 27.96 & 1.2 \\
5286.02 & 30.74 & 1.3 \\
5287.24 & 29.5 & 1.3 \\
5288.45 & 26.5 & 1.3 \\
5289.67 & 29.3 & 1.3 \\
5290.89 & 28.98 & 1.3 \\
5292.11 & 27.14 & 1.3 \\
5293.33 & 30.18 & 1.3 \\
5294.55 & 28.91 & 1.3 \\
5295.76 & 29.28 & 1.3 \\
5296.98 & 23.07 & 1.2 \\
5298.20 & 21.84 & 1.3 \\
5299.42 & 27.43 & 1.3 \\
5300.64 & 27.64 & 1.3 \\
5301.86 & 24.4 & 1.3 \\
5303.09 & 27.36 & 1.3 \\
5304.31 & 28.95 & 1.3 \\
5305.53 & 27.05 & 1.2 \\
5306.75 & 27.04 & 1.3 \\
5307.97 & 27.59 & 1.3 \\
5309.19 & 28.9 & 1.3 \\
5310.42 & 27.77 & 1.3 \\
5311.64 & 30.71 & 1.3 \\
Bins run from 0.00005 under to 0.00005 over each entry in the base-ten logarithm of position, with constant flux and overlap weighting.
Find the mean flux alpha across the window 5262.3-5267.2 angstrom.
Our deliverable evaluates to 20.7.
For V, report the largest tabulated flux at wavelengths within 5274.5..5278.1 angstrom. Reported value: 28.61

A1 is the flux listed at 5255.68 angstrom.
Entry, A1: 23.37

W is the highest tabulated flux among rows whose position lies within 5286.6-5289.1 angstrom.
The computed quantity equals 29.5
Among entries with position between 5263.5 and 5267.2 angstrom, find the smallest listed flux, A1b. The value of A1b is 19.95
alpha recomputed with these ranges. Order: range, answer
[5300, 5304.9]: 27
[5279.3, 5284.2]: 25.1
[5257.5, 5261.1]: 27.3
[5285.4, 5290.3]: 29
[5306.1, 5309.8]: 27.9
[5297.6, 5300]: 24.6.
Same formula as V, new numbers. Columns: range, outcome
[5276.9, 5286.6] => 30.74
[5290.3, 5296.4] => 30.18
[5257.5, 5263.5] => 29.18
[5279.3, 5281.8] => 28.6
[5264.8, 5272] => 23.62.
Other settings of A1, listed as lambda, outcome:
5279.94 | 28.6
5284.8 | 27.96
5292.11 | 27.14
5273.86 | 25.08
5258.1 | 27.18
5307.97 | 27.59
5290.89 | 28.98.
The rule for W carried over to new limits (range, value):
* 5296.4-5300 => 27.43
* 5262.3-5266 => 22.4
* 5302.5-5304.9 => 28.95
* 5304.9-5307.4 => 27.05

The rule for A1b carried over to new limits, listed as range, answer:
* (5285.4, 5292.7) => 26.5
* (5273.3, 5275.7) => 24.88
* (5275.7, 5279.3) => 24.18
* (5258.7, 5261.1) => 25.43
